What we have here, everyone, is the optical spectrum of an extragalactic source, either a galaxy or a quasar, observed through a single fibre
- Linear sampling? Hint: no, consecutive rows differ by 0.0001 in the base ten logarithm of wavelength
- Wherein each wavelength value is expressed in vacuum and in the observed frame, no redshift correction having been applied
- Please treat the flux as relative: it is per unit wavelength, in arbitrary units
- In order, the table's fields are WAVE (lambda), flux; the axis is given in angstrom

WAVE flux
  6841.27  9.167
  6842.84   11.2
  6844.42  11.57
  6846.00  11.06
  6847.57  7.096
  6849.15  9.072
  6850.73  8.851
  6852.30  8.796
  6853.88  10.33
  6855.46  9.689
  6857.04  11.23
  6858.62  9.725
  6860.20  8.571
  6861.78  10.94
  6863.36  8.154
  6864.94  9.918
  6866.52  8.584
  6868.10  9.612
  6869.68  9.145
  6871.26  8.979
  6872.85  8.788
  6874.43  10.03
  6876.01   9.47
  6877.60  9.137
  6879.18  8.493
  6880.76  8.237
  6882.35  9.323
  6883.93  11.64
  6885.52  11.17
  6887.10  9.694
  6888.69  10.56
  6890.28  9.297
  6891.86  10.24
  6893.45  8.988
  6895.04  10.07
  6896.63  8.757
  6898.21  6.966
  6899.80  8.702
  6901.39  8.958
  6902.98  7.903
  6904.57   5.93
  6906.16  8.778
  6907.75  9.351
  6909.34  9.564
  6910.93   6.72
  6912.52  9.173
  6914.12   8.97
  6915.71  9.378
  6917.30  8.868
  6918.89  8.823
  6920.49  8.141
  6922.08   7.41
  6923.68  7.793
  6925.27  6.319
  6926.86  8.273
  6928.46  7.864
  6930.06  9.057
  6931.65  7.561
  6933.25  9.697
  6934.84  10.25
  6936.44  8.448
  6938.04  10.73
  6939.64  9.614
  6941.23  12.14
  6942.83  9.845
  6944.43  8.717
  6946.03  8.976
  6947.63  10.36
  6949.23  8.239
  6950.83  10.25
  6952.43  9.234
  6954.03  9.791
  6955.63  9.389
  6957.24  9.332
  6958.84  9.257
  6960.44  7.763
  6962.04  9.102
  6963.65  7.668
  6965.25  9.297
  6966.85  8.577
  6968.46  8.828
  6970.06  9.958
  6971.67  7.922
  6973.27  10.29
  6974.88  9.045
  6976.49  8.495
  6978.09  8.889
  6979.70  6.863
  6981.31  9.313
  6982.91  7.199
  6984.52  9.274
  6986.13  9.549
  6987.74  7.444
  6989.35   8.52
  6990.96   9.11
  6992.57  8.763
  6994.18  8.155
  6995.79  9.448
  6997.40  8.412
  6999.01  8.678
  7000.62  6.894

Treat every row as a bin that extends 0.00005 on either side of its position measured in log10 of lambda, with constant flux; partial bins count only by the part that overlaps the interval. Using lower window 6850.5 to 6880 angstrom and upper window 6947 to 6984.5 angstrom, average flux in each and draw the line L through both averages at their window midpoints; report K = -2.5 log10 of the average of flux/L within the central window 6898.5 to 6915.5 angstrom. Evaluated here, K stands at 0.100 mag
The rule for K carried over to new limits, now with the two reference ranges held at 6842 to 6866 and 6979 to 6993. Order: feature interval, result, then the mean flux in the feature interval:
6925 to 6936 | 0.056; 8.53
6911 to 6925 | 0.090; 8.39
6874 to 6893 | -0.035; 9.76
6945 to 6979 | -0.047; 9.07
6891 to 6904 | 0.064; 8.78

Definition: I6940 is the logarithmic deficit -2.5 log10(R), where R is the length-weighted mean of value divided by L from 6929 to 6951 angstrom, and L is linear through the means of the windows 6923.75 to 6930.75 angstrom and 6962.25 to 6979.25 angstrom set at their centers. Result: -0.17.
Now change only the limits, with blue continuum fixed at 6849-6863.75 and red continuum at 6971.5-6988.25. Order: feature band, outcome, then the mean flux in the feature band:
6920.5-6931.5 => 0.16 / 7.8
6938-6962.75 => -0.08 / 9.51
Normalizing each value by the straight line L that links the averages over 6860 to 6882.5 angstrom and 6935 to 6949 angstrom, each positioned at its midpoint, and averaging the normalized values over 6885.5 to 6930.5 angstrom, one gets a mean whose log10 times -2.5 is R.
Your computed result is 0.10 mag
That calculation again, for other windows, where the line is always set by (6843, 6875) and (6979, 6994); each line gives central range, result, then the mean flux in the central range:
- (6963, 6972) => -0.02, 8.77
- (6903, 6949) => 0.02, 8.79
